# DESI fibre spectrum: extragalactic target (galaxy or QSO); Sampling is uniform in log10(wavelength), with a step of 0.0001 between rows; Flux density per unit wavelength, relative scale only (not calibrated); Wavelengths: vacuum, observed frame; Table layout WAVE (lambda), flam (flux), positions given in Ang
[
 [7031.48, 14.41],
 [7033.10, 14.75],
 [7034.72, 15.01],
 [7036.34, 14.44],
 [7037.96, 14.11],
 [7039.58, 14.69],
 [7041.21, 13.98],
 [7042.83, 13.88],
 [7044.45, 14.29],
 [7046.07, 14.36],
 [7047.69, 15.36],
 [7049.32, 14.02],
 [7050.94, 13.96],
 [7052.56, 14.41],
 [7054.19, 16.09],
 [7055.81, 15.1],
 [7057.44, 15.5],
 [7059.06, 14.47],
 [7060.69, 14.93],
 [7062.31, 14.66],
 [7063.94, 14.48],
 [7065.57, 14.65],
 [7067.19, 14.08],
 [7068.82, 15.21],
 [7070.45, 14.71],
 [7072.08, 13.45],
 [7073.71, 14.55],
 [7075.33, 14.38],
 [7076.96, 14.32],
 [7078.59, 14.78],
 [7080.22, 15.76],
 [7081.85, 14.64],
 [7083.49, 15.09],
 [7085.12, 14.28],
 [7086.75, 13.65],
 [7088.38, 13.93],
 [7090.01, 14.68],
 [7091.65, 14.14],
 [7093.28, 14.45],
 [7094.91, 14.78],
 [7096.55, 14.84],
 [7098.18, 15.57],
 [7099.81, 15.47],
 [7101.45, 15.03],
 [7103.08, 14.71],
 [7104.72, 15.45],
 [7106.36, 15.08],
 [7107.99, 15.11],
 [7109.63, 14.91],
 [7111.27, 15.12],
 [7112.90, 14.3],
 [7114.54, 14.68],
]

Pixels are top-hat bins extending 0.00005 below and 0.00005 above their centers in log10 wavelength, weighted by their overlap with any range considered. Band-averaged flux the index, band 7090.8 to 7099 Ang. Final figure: 14.8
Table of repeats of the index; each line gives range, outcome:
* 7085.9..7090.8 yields 14.1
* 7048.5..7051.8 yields 14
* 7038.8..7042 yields 14.3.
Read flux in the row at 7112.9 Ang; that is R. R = 14.3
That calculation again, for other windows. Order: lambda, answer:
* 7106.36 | 15.08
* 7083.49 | 15.09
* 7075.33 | 14.38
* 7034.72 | 15.01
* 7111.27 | 15.12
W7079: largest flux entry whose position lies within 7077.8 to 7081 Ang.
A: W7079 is 15.76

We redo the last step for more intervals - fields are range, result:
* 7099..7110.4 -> 15.47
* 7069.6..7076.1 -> 14.71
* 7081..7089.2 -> 15.09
